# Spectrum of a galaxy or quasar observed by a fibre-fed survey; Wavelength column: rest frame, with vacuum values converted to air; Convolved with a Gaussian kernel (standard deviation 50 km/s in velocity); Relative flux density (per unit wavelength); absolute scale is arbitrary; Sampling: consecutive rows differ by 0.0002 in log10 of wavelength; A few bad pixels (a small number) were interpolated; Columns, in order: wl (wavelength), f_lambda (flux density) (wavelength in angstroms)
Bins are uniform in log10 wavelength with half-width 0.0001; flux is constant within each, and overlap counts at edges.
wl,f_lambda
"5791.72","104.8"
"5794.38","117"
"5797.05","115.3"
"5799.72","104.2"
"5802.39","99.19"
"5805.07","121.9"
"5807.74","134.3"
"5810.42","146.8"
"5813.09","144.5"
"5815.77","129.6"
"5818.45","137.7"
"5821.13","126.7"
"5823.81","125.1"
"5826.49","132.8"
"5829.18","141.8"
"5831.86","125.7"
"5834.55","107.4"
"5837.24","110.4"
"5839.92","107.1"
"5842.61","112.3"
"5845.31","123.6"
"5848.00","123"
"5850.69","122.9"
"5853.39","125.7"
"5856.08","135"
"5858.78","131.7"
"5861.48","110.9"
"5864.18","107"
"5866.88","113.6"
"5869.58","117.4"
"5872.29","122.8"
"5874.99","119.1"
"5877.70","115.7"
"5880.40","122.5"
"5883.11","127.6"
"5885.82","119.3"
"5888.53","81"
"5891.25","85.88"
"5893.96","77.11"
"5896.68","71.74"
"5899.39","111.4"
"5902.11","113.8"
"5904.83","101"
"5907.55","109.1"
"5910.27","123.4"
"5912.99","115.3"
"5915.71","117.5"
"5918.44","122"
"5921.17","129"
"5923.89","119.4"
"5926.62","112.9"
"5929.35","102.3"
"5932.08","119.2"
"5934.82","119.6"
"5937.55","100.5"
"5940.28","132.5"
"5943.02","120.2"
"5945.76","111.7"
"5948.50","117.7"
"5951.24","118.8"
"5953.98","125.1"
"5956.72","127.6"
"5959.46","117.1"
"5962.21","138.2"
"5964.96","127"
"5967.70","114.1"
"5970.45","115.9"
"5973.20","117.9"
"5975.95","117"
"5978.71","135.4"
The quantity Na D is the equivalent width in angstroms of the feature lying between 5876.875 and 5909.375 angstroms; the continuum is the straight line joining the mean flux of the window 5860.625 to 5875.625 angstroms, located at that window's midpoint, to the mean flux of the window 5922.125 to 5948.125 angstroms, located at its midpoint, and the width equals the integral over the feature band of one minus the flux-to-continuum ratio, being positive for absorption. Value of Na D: 3.4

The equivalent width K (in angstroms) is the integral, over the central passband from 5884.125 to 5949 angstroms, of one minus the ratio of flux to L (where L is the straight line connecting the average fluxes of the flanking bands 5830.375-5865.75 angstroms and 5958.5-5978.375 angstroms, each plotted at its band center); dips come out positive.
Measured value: 5.8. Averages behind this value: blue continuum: 119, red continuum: 122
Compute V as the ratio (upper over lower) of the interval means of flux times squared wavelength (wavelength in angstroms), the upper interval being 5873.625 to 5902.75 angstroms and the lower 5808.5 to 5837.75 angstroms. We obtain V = 0.8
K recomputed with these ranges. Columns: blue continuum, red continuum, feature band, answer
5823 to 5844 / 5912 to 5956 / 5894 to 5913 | 2.4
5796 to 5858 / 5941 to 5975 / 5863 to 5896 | 3.9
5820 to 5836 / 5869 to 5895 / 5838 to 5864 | -0.3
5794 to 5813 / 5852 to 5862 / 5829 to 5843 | 1.0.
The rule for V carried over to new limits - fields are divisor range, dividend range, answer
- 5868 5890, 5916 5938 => 1.02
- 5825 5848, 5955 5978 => 1.06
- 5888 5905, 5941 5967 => 1.37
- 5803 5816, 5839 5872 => 0.91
